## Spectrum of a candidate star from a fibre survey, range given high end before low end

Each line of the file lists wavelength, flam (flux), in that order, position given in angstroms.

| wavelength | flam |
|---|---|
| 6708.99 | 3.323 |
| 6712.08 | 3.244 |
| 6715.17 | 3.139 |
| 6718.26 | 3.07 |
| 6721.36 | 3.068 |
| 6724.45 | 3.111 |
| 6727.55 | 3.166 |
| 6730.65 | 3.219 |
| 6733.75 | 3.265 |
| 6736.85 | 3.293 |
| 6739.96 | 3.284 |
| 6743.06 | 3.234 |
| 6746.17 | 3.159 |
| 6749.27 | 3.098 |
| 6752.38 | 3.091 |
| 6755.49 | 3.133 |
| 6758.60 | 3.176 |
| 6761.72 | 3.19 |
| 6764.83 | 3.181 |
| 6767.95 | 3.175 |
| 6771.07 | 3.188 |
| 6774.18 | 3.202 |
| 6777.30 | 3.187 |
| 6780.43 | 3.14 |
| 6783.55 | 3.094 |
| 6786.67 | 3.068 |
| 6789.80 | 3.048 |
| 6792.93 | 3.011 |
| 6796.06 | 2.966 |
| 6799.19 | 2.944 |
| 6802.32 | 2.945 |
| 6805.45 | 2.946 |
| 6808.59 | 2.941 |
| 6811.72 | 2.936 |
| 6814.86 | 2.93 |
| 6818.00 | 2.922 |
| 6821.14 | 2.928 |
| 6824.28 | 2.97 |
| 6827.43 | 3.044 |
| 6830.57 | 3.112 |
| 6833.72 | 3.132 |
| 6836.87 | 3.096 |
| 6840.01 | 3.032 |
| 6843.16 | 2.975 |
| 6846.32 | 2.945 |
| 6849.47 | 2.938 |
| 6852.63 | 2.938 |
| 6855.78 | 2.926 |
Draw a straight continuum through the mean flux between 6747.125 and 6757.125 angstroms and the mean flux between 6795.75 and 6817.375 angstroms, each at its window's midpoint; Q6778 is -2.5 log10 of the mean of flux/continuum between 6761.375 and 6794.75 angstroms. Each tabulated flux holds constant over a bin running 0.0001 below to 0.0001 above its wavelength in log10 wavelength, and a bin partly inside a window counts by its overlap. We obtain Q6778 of -0.03 mag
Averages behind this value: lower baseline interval 3.11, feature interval 3.13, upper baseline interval 2.94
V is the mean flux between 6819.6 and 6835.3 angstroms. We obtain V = 3.04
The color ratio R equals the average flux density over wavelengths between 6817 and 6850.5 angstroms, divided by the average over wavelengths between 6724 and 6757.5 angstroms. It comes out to 0.94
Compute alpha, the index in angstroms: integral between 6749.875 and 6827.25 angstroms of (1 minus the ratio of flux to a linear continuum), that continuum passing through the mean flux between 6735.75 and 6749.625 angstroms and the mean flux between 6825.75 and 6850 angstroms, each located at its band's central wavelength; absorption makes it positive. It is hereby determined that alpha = 1.9 angstroms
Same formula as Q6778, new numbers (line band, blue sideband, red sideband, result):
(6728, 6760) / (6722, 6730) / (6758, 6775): -0.012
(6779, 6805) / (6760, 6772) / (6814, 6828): 0.018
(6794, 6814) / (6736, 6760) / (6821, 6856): 0.046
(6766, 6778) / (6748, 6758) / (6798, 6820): -0.047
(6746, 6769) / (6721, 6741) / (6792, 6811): -0.013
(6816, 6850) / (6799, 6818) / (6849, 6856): -0.027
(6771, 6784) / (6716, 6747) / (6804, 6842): -0.026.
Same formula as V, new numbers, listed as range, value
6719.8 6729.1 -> 3.11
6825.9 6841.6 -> 3.08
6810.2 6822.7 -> 2.93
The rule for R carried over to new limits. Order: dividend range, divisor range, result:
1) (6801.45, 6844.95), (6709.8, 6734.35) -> 0.95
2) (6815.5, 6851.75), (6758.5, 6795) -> 0.96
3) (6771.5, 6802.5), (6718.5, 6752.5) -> 0.97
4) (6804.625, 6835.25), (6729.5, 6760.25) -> 0.93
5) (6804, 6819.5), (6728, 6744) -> 0.90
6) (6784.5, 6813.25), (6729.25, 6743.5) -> 0.91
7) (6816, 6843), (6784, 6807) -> 1.01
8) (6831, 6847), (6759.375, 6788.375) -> 0.96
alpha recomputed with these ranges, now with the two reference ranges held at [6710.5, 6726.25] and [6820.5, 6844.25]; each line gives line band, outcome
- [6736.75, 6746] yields -0.4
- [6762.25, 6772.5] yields -0.3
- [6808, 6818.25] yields 0.4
